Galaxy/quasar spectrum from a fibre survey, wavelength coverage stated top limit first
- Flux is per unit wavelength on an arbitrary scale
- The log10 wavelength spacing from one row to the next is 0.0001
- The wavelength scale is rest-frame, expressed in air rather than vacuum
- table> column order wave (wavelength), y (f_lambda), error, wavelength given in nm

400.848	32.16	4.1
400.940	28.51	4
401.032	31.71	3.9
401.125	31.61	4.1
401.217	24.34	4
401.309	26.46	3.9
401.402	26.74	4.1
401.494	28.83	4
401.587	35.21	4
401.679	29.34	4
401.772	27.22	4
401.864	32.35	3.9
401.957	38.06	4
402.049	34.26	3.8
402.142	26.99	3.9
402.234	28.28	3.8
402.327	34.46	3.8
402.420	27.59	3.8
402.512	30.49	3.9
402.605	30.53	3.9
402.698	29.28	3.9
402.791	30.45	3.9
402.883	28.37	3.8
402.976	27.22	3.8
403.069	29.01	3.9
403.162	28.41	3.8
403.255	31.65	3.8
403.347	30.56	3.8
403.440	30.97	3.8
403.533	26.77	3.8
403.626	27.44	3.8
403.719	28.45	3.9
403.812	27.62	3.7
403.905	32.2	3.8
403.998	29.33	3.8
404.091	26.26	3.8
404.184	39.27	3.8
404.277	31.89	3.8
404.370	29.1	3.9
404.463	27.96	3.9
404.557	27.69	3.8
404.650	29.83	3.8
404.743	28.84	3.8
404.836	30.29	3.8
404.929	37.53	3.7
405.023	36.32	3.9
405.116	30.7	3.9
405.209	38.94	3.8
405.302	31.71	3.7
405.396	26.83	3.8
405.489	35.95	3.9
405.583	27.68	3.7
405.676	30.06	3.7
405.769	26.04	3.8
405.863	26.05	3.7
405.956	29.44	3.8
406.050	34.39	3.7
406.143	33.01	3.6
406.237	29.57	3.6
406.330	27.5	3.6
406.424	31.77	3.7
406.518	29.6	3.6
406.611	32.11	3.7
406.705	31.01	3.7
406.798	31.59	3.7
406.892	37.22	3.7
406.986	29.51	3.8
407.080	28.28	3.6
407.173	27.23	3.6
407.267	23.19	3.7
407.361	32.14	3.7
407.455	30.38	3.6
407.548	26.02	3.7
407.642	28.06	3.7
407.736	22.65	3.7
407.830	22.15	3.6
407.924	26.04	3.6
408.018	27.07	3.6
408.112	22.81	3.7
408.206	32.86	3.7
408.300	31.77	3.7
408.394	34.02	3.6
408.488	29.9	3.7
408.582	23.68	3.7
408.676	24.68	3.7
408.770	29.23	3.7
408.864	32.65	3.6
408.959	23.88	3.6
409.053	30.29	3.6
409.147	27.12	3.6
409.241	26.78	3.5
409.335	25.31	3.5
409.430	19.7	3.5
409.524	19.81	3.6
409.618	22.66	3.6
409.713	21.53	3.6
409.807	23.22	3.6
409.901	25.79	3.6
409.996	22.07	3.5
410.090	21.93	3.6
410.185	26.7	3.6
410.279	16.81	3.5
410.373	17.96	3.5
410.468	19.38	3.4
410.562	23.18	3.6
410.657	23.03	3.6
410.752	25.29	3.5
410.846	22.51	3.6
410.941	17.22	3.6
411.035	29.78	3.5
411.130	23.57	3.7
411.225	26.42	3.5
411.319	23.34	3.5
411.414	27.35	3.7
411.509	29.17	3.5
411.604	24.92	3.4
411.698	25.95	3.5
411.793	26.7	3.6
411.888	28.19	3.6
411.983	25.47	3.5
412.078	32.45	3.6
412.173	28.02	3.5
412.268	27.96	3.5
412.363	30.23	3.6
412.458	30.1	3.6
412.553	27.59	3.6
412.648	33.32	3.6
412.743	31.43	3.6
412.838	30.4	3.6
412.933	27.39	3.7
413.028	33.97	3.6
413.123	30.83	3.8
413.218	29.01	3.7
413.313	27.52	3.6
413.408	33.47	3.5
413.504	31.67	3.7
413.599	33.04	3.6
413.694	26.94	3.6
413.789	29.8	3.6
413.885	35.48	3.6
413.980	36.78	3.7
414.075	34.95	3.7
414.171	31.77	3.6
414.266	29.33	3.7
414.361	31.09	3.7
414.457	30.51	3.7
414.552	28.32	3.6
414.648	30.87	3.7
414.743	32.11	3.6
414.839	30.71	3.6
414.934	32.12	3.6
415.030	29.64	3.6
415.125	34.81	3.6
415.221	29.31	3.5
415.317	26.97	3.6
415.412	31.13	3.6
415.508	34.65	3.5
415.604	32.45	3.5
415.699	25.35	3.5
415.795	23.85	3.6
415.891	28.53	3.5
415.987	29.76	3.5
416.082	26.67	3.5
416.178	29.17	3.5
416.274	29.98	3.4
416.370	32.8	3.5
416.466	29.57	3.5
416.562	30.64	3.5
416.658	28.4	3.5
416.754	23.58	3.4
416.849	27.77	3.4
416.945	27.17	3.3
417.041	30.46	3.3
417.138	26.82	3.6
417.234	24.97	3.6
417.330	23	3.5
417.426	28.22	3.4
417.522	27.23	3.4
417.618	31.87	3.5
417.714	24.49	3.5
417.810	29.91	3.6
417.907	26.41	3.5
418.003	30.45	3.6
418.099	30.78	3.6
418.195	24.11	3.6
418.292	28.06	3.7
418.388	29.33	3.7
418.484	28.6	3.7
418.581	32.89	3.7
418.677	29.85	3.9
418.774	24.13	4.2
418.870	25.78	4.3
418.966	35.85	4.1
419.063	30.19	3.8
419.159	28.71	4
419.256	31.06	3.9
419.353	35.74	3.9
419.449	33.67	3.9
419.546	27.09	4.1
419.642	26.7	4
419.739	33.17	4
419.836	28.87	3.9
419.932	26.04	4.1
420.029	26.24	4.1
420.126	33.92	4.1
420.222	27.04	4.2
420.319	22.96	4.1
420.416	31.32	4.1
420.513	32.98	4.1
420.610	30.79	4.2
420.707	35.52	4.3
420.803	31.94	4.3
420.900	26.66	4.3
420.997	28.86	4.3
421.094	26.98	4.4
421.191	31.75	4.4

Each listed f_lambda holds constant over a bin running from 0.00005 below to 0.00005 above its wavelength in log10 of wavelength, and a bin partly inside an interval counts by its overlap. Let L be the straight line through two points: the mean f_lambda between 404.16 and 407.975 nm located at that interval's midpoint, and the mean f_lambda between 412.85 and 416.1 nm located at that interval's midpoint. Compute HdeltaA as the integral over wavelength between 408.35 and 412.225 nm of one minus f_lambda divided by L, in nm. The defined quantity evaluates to 0.676 nm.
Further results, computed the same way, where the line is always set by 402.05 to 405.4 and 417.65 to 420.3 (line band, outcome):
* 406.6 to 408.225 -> 0.102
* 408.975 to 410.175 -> 0.239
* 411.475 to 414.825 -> -0.066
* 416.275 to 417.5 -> 0.062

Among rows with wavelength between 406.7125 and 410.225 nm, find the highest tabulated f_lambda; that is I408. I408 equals 37.22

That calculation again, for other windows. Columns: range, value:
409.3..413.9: 35.48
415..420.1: 35.85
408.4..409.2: 32.65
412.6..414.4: 36.78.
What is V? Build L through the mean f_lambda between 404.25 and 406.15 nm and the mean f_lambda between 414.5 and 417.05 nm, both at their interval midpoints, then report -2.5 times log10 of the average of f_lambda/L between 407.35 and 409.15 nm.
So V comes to 0.10 mag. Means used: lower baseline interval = 30.9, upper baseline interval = 29.5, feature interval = 27.8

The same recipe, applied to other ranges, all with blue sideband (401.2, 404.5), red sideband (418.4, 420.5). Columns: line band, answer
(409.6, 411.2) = 0.30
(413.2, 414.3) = -0.07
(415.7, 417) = 0.05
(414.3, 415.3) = -0.04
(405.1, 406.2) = -0.04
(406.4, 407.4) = -0.02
